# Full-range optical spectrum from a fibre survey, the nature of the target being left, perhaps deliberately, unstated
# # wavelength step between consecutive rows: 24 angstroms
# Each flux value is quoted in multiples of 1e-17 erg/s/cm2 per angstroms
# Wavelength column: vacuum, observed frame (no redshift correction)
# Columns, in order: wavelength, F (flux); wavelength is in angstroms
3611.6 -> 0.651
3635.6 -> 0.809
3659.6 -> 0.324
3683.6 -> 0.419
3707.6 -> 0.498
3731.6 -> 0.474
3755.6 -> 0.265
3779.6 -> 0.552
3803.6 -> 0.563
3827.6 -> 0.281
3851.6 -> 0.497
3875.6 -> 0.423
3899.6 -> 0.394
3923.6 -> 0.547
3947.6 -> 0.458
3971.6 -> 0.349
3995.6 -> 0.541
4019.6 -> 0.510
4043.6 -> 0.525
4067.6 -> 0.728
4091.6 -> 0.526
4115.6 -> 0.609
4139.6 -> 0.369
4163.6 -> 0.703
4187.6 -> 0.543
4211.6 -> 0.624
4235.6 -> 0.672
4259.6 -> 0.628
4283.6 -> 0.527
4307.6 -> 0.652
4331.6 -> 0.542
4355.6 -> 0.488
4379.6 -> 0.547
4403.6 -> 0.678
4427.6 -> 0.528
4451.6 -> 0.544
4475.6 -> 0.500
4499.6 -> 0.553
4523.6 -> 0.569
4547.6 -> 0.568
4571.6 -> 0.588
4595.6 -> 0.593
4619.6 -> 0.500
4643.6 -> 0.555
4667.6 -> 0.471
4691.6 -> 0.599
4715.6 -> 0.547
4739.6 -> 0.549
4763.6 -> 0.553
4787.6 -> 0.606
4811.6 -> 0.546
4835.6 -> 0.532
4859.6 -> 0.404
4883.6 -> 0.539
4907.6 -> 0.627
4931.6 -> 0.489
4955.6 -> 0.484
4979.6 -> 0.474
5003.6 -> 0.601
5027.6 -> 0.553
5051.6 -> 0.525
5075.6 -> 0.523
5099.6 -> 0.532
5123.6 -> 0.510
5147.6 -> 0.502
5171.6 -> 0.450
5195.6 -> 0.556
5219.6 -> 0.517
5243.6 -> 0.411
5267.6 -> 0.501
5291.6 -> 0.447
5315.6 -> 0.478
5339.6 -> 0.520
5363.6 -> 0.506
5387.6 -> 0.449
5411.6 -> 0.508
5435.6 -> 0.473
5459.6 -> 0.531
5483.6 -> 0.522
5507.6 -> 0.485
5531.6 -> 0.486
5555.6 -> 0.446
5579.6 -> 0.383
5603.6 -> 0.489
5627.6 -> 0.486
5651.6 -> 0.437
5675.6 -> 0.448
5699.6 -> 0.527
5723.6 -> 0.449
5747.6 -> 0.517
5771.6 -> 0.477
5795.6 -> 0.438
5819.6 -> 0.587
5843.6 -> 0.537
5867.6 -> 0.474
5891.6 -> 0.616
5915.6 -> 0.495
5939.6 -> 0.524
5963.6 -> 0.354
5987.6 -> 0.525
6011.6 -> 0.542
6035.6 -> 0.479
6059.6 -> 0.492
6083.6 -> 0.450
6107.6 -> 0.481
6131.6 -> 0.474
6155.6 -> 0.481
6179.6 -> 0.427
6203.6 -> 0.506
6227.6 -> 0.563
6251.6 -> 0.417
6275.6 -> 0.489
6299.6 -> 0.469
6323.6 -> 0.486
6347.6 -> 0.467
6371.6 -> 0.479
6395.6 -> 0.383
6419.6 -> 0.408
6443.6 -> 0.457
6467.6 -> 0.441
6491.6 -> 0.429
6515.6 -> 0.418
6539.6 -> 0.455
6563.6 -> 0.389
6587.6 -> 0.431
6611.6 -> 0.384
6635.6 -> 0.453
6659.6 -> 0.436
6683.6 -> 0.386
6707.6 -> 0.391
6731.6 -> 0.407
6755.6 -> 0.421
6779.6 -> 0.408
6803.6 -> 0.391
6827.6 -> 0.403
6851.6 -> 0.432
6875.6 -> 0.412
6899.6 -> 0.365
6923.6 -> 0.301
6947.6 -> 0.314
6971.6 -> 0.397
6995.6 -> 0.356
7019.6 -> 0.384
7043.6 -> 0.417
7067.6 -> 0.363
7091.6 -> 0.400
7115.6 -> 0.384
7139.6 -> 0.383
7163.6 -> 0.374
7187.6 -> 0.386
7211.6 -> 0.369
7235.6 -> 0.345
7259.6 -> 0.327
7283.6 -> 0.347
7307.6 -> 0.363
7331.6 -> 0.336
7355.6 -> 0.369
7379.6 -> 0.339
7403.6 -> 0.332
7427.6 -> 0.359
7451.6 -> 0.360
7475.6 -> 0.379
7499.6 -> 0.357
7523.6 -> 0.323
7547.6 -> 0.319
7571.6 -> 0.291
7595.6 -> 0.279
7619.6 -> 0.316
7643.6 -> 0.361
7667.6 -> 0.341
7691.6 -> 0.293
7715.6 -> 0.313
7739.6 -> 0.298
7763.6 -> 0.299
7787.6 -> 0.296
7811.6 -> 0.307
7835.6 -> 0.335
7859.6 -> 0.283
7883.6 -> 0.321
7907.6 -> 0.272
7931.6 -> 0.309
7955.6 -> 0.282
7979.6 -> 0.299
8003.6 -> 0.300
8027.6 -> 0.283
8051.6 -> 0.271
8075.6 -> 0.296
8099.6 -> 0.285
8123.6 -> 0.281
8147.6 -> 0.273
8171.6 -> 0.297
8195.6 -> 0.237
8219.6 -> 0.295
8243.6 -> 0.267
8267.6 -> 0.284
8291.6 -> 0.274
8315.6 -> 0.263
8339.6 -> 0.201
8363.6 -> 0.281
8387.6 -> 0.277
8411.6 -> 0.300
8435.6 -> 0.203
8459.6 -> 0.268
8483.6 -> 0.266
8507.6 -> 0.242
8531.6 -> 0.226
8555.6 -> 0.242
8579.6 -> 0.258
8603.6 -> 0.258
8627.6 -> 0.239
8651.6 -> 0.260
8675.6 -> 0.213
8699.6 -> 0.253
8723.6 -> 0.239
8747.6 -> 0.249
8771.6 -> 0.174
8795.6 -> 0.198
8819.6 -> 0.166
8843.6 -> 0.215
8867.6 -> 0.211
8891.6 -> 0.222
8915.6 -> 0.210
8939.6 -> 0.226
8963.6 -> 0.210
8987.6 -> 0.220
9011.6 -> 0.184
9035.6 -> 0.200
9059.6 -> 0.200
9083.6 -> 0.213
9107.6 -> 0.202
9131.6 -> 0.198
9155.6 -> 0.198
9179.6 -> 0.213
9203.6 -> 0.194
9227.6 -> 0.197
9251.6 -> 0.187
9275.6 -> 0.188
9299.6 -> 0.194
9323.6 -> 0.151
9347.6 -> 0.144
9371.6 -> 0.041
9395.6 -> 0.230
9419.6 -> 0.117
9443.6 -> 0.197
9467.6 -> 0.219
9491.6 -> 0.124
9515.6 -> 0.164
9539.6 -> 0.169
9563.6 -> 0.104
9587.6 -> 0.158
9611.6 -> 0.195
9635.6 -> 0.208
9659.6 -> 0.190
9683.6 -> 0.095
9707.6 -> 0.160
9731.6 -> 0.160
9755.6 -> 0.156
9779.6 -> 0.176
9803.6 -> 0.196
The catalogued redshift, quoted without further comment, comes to 0.504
